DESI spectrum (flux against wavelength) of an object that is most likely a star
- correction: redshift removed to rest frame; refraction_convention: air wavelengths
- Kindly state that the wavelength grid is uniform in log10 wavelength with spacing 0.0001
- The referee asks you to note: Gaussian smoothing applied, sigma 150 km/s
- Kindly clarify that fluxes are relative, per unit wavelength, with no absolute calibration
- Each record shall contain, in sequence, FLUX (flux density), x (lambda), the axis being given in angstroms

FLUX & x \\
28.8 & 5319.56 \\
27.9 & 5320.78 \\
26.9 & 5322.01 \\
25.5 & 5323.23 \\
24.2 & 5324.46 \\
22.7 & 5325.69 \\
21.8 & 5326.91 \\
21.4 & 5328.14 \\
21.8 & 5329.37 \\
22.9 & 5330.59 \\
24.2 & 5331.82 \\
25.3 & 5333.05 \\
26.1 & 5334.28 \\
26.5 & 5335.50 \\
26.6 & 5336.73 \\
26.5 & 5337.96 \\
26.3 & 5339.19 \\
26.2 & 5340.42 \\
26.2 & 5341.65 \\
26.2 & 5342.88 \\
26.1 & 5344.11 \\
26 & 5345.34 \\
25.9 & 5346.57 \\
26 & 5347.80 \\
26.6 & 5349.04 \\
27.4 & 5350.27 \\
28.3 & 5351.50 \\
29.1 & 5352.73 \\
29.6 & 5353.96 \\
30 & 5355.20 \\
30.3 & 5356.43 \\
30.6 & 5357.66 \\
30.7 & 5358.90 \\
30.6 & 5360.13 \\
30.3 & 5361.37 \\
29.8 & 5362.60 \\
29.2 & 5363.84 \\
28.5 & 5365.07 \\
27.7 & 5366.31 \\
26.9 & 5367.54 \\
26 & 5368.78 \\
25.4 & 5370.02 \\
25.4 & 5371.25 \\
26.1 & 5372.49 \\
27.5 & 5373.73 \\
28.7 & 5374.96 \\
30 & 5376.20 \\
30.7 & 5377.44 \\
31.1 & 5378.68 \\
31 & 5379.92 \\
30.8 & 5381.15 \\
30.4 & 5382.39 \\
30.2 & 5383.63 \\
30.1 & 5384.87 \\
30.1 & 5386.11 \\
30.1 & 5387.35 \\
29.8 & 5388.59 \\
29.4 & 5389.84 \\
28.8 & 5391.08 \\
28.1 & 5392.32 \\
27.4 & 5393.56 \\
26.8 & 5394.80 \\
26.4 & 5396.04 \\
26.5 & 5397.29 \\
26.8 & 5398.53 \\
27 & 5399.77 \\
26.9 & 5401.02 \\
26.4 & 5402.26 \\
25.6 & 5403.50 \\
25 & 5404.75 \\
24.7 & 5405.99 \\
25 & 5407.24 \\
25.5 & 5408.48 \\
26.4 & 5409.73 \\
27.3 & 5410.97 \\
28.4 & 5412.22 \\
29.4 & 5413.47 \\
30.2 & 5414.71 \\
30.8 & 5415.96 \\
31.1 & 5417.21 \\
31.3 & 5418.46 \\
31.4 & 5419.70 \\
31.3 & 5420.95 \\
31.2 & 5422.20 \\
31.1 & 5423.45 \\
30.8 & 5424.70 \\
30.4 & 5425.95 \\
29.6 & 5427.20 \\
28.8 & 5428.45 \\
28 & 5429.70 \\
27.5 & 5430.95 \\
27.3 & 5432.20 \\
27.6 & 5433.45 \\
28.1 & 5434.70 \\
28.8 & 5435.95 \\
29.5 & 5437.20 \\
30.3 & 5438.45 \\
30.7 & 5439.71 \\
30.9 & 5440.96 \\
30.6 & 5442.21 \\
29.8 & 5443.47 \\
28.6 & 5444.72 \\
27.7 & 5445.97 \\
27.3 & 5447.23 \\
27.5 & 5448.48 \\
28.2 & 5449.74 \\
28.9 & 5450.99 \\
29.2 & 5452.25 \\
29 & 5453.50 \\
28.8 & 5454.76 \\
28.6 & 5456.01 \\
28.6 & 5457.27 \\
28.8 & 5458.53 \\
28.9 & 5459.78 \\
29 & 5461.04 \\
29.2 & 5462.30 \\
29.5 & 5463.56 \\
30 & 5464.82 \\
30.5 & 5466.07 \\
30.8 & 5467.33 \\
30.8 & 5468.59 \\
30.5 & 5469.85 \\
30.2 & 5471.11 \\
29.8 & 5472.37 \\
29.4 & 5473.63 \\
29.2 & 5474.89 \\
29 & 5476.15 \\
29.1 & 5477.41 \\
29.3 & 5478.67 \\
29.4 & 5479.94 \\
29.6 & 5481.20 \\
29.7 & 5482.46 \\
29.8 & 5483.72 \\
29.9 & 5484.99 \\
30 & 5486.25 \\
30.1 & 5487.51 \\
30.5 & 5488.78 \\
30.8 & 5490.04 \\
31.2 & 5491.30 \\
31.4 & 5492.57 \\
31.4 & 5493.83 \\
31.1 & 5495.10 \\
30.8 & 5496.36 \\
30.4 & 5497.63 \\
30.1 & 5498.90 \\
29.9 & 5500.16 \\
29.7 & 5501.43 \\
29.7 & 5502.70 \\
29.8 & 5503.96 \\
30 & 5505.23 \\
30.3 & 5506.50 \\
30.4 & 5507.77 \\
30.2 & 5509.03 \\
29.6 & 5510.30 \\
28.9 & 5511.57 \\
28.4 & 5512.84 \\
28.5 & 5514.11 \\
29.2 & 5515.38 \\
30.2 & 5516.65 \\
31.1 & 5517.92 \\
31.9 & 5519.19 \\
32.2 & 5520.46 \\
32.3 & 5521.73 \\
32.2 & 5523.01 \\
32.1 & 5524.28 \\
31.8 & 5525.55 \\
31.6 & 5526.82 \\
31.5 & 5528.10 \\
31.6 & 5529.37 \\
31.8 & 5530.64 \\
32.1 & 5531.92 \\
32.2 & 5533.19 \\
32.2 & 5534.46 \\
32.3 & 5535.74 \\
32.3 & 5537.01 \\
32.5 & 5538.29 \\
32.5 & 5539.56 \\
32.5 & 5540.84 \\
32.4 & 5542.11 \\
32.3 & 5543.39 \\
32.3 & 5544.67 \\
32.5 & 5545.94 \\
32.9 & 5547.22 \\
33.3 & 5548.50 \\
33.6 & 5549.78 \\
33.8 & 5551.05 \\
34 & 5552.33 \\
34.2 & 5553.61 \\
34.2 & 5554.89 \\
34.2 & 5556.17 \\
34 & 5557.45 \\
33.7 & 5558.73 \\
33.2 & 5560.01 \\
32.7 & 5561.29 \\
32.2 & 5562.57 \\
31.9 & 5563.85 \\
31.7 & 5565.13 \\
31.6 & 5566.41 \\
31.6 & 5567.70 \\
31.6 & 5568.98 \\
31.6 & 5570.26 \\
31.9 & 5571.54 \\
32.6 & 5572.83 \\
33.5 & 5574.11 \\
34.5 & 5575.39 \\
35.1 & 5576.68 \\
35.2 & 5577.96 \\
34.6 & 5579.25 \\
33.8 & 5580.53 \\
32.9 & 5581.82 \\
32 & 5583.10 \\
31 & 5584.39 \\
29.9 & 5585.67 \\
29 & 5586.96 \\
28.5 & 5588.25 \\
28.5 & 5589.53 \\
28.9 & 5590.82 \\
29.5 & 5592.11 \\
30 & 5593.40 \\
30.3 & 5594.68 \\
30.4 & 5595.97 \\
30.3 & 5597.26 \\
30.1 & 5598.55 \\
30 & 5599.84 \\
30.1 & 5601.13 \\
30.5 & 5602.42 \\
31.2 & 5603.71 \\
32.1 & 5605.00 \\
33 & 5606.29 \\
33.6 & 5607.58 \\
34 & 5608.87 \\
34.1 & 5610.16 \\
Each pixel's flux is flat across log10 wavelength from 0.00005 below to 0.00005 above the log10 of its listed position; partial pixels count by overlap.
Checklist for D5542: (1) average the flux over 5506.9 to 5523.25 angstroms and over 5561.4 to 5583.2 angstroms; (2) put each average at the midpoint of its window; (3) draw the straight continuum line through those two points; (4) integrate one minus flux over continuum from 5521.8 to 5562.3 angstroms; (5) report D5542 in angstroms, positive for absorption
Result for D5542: -1.5 angstroms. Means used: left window 30.3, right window 32.9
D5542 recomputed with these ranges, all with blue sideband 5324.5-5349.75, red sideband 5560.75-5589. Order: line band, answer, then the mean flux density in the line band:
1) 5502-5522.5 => 0.1 angstroms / 30.2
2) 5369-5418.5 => -2.6 angstroms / 28.2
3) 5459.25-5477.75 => -0.5 angstroms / 29.7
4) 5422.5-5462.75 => -1.1 angstroms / 29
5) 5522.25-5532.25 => -0.3 angstroms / 31.8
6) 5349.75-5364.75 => -2.3 angstroms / 29.7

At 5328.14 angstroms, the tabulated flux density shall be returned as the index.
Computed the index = 21.4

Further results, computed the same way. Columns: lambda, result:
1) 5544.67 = 32.3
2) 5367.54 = 26.9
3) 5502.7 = 29.7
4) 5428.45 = 28.8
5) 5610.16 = 34.1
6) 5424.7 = 30.8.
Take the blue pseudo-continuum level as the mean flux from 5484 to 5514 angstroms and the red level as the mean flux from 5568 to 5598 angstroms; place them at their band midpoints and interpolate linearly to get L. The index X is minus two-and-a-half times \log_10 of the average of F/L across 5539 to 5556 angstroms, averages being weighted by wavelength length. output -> -0.07 mag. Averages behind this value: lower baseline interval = 30.2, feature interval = 33.1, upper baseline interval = 31.5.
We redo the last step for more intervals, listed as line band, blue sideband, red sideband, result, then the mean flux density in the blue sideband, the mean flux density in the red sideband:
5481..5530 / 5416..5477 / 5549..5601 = 0.00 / 29.5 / 32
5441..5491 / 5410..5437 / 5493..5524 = 0.02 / 29.5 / 30.4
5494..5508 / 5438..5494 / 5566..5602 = 0.00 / 29.6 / 31.4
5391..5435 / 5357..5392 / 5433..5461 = 0.03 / 29.1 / 28.9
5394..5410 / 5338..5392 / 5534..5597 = 0.12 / 28.5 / 32.3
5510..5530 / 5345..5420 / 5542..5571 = 0.04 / 28.3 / 32.9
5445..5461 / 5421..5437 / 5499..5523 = 0.04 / 29.2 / 30.2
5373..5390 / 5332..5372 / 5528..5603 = -0.07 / 27.5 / 32.1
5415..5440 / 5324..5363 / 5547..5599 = -0.04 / 26.6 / 32.2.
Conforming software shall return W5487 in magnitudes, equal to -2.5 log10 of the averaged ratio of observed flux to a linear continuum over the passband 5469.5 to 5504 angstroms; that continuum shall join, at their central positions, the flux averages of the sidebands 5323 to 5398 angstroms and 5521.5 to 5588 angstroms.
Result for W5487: 0.03 mag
